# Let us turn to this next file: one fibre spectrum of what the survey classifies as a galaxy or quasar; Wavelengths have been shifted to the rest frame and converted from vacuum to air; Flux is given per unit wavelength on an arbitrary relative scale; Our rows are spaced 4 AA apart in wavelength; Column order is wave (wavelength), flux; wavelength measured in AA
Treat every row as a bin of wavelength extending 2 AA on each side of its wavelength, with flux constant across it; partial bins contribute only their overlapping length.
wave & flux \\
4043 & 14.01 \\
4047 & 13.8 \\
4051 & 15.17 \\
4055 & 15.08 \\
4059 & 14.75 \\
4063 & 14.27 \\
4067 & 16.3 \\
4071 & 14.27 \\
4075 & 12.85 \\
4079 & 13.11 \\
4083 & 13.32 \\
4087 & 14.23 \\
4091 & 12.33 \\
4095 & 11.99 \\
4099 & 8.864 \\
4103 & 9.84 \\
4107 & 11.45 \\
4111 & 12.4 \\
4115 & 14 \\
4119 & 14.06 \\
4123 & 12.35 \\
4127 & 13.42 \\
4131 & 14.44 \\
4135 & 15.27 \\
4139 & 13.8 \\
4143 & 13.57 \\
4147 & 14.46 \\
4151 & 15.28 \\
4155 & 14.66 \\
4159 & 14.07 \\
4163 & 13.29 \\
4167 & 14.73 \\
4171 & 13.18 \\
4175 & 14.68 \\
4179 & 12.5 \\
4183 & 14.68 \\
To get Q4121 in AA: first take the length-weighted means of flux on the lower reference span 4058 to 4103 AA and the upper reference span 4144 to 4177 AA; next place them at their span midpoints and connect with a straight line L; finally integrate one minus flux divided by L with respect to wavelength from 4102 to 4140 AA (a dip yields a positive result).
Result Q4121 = 1.5 AA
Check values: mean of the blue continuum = 13.1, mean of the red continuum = 14.3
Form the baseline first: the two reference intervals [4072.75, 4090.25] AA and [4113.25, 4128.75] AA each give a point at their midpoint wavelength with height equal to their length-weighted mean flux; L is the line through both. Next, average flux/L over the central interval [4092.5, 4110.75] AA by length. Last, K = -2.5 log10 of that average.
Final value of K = 0.24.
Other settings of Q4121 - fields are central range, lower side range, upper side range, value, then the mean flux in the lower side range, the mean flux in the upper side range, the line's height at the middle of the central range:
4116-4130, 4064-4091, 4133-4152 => 0.8 AA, 13.9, 14.4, 14.3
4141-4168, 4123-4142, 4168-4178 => -0.7 AA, 14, 13.9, 13.9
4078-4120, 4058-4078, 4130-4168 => 6.2 AA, 14.4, 14.3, 14.4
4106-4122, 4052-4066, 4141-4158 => 1.7 AA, 14.8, 14.5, 14.6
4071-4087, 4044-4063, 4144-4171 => 1.3 AA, 14.6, 14.3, 14.5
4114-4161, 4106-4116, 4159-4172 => -3.3 AA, 12.6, 13.8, 13.2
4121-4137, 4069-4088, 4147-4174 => 0.1 AA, 13.5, 14.2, 14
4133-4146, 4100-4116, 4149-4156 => -0.2 AA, 11.6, 15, 14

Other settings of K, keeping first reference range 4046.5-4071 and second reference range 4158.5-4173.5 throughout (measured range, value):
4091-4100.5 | 0.31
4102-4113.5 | 0.25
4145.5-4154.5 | -0.07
